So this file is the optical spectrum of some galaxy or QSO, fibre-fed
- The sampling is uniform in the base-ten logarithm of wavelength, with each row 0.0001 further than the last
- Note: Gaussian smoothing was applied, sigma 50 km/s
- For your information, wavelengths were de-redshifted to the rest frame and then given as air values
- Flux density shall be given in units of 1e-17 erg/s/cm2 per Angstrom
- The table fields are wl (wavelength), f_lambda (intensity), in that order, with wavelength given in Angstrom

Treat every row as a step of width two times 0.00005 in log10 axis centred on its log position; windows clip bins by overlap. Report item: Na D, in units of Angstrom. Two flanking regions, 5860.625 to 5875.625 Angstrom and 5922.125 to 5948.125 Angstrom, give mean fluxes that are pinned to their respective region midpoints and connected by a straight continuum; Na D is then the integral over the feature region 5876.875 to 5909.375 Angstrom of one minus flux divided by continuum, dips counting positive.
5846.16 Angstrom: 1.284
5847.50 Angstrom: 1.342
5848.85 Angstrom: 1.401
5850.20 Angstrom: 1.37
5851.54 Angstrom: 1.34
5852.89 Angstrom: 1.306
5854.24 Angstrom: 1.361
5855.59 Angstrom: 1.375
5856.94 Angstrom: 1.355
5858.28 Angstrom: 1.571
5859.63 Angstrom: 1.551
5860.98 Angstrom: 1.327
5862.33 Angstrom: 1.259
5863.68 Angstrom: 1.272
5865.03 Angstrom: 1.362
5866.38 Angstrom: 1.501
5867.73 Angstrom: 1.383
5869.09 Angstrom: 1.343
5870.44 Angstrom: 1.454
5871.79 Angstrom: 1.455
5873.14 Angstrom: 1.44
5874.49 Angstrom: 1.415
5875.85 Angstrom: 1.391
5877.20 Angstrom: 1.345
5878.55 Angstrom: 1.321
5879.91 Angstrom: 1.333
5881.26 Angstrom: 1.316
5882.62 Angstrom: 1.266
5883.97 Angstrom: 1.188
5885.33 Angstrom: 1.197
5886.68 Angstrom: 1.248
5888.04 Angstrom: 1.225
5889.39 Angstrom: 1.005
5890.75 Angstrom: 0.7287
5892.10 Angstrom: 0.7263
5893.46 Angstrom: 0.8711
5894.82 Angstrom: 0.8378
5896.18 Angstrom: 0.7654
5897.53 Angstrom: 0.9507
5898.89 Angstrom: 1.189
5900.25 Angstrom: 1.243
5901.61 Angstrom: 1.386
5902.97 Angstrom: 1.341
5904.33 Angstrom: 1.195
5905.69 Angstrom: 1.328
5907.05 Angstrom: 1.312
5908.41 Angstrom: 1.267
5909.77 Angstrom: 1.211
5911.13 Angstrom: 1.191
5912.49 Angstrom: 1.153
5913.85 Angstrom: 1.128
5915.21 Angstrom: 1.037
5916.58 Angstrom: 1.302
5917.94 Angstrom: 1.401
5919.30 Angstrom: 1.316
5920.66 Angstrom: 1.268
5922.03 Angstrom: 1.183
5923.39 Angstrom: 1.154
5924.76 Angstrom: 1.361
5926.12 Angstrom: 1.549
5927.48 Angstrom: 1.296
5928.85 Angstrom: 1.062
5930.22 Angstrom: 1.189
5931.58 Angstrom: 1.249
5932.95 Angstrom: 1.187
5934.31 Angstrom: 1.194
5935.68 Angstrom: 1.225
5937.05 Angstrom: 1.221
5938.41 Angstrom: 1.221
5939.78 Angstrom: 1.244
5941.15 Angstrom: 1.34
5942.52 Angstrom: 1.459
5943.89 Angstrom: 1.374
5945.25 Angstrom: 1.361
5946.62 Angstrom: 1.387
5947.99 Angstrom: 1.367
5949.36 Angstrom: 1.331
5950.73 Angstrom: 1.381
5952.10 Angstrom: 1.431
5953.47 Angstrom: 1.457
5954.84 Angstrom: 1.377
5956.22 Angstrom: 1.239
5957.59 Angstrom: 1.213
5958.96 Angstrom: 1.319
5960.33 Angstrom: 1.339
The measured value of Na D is 4.78 Angstrom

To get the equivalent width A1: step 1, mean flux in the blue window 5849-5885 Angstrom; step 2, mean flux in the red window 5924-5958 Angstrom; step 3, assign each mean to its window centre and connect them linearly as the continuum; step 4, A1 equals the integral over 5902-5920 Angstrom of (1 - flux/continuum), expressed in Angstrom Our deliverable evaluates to 1.2 Angstrom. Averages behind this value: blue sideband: 1.37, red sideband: 1.31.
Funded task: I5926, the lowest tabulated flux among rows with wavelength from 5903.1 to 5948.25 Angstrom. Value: 1.037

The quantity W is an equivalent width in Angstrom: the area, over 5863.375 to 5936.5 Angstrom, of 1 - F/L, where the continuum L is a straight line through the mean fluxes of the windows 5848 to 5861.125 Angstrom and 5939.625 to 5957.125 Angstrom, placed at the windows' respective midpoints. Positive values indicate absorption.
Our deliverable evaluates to 8.26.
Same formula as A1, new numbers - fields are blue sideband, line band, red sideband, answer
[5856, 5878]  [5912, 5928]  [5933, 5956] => 1.0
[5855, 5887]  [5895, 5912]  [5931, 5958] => 1.9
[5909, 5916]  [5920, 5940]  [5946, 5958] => 0.0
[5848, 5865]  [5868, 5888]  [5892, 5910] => -1.3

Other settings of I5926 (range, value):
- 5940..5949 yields 1.34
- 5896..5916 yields 0.7654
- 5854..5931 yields 0.7263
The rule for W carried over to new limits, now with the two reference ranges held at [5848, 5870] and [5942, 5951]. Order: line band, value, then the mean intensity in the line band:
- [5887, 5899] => 4.0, 0.919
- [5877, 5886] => 0.7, 1.28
